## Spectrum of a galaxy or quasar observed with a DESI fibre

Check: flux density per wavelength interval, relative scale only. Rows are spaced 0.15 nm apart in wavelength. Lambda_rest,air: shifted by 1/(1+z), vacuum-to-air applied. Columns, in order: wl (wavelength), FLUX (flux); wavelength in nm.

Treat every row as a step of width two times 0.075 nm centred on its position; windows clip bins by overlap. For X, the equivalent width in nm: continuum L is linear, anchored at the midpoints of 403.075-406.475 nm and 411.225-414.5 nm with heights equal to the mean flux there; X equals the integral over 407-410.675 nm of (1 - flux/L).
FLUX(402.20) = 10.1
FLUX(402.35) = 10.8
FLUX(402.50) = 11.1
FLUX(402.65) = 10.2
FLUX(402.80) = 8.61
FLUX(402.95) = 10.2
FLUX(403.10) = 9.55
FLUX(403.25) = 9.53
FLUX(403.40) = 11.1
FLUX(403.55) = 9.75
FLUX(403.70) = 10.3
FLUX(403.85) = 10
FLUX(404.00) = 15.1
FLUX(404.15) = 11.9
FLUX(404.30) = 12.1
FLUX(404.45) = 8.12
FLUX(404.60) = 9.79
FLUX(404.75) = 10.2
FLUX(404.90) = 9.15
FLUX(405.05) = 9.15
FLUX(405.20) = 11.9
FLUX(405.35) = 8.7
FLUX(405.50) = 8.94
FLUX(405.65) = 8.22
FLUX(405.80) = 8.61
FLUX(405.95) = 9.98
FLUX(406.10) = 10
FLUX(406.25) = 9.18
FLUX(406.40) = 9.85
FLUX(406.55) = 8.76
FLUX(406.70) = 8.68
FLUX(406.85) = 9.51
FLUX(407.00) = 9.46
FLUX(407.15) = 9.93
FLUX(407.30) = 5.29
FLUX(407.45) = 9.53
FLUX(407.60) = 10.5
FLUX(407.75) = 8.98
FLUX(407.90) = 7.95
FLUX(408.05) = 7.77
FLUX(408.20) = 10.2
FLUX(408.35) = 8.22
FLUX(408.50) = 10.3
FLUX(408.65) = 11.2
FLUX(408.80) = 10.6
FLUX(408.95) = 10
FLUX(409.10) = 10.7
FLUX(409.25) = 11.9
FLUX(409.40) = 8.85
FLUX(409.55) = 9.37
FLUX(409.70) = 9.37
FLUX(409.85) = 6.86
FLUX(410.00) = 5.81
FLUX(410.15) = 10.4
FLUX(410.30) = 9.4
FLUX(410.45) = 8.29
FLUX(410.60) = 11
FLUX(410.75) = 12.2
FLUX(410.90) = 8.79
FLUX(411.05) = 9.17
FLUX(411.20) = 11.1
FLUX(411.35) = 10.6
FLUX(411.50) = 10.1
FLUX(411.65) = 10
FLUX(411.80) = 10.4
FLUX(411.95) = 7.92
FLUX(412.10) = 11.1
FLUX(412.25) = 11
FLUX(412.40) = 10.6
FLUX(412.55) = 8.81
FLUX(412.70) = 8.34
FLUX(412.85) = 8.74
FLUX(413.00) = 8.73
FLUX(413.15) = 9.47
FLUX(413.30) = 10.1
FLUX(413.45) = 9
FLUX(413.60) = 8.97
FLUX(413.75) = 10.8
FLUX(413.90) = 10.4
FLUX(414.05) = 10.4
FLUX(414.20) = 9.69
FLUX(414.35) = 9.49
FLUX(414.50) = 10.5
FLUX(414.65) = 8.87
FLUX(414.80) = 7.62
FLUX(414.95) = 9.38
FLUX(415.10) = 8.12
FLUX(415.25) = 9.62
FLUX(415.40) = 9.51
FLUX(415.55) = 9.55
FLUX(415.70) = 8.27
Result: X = 0.24 nm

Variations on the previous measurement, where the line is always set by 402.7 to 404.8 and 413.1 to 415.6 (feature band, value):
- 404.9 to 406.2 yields 0.11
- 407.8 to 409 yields 0.06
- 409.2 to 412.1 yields 0.07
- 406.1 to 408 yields 0.22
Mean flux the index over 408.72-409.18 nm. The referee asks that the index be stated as 10.5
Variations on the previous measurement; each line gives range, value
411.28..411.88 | 10.3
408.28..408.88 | 10.1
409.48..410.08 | 7.86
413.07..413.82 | 9.65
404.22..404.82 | 10.1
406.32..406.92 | 9.2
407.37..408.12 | 8.93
